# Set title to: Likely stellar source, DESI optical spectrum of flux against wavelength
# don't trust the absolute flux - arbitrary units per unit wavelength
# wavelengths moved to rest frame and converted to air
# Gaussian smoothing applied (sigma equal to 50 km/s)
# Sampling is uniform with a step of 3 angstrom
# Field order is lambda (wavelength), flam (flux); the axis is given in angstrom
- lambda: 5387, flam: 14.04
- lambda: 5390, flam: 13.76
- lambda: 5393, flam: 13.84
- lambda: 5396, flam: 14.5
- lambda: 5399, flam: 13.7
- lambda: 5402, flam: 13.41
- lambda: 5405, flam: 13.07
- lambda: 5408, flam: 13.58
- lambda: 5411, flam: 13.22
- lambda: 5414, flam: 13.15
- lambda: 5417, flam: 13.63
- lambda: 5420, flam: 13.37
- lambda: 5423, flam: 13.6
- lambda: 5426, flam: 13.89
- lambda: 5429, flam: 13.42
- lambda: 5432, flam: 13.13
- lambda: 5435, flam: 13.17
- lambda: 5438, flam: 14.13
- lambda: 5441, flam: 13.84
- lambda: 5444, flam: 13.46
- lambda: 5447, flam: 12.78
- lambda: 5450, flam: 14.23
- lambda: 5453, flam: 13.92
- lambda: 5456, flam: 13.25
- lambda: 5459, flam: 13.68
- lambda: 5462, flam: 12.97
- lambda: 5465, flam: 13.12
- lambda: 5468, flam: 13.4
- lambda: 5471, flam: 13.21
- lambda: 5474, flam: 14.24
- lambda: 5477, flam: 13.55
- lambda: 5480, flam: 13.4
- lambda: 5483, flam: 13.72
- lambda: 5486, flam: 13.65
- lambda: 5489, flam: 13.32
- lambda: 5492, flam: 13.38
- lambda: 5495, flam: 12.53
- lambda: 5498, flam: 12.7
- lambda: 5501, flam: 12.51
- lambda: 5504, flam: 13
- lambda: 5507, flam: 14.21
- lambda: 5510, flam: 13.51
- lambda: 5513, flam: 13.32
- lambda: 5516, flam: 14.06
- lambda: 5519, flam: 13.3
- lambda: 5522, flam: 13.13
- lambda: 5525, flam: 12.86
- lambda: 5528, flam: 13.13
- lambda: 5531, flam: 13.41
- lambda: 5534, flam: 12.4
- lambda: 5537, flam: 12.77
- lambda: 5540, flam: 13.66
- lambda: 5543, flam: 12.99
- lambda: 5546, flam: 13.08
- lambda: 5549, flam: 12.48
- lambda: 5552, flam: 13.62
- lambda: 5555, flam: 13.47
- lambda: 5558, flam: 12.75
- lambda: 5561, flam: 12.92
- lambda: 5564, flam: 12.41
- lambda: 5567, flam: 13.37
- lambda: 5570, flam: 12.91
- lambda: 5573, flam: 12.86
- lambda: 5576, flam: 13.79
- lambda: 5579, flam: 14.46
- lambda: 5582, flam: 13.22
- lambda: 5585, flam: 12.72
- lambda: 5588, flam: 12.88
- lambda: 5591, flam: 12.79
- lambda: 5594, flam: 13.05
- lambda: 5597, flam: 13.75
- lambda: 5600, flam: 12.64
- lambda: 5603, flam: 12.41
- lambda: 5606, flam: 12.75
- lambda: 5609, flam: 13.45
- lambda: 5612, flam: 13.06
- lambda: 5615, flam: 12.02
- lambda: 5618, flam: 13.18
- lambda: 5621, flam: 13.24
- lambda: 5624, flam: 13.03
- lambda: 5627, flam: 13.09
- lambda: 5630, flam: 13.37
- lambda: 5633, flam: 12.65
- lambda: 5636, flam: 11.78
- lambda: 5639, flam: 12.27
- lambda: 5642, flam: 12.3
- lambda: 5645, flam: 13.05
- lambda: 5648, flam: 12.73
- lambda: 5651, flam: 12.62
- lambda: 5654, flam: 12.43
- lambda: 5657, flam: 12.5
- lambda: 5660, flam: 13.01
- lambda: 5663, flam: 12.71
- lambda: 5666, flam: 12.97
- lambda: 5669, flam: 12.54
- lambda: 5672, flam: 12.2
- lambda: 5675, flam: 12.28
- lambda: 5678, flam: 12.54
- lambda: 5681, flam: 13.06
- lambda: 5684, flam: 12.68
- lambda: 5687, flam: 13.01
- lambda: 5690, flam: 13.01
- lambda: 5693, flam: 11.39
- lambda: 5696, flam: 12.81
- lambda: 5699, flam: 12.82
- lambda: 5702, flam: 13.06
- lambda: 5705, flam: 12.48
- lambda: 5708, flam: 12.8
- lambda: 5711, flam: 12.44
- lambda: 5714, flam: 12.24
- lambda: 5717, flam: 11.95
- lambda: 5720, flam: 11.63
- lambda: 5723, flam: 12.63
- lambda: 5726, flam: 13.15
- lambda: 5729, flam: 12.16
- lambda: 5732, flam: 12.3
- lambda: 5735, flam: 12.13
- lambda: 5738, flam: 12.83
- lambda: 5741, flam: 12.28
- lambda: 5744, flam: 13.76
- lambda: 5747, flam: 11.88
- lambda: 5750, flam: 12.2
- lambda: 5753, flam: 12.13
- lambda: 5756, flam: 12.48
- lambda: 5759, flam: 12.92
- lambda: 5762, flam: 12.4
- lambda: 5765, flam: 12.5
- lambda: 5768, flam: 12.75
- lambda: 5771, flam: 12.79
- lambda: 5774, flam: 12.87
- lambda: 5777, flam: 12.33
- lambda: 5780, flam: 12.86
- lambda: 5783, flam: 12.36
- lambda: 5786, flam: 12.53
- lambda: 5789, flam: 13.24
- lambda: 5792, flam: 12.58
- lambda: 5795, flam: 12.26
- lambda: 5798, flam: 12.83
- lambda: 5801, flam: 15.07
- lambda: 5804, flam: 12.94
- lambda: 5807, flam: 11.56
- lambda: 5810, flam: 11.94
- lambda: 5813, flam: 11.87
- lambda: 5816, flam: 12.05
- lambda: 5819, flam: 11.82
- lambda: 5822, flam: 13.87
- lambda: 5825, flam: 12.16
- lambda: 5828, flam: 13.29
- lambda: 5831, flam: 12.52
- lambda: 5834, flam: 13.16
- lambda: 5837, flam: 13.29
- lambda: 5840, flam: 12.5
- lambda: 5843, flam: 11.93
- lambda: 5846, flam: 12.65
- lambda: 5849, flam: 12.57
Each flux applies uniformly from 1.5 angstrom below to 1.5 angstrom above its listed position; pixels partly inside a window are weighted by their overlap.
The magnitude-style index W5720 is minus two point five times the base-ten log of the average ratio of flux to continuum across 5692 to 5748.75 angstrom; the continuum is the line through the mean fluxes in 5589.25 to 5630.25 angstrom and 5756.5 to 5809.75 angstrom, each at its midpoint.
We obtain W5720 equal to 0.03 mag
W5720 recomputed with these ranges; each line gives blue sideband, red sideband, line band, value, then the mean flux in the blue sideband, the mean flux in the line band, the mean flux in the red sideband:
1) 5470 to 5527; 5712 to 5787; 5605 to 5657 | 0.01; 13.3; 12.8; 12.5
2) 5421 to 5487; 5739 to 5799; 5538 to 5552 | 0.01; 13.5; 13.1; 12.6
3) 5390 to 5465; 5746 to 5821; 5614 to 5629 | 0.00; 13.5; 13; 12.5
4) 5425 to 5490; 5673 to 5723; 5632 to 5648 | 0.03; 13.5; 12.4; 12.5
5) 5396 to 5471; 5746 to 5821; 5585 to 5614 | 0.01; 13.5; 12.9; 12.5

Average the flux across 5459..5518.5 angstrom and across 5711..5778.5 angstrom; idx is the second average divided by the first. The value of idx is 0.93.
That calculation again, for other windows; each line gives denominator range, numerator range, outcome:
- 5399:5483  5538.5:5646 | 0.96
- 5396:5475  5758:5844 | 0.94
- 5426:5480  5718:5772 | 0.92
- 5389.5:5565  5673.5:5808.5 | 0.94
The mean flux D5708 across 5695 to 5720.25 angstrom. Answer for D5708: 12.5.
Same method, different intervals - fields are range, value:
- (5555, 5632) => 13.1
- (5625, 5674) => 12.6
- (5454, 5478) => 13.4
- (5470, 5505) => 13.3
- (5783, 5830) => 12.7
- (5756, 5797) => 12.6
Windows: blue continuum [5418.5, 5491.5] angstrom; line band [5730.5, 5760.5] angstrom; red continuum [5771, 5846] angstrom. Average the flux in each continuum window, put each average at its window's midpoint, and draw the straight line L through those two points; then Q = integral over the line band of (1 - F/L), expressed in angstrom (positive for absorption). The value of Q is 0.8 angstrom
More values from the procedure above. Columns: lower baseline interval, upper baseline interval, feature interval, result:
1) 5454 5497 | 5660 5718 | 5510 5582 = -0.4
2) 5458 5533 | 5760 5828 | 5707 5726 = 0.7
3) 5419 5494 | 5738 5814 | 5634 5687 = 1.5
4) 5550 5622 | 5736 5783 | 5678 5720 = 0.6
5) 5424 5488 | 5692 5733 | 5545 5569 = 0.2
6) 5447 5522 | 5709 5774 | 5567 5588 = -0.4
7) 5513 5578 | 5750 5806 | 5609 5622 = 0.1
